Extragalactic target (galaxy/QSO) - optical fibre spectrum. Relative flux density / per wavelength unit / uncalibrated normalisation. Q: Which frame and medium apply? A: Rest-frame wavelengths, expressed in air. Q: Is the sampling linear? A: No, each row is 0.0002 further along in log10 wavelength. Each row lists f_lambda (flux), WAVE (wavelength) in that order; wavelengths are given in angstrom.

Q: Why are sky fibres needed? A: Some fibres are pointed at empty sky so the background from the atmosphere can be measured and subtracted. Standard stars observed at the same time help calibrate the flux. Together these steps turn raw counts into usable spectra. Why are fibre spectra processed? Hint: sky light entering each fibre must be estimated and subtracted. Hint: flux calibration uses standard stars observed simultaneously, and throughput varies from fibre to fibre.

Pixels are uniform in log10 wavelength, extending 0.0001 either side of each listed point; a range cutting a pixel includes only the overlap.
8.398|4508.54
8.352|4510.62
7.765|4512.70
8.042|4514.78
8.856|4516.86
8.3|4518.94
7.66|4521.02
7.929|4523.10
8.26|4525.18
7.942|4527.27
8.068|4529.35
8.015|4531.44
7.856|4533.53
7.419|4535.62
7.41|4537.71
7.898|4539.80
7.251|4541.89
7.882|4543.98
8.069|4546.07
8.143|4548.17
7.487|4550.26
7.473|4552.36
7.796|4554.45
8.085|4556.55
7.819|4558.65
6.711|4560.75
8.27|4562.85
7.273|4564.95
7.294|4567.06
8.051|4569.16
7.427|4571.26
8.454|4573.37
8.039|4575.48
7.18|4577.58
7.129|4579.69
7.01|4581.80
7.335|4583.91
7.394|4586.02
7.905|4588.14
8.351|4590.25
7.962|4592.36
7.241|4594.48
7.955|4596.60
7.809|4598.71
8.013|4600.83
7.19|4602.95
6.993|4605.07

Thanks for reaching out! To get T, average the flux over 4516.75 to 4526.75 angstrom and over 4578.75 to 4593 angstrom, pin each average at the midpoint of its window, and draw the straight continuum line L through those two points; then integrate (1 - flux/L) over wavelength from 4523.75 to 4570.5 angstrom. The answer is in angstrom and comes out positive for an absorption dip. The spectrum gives 1.0 angstrom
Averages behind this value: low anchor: 8.13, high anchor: 7.58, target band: 7.75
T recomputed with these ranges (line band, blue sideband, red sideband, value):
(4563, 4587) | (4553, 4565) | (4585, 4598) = 0.6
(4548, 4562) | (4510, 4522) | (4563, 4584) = 0.2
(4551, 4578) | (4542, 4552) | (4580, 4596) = 0.1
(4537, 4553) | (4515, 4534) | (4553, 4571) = 0.3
